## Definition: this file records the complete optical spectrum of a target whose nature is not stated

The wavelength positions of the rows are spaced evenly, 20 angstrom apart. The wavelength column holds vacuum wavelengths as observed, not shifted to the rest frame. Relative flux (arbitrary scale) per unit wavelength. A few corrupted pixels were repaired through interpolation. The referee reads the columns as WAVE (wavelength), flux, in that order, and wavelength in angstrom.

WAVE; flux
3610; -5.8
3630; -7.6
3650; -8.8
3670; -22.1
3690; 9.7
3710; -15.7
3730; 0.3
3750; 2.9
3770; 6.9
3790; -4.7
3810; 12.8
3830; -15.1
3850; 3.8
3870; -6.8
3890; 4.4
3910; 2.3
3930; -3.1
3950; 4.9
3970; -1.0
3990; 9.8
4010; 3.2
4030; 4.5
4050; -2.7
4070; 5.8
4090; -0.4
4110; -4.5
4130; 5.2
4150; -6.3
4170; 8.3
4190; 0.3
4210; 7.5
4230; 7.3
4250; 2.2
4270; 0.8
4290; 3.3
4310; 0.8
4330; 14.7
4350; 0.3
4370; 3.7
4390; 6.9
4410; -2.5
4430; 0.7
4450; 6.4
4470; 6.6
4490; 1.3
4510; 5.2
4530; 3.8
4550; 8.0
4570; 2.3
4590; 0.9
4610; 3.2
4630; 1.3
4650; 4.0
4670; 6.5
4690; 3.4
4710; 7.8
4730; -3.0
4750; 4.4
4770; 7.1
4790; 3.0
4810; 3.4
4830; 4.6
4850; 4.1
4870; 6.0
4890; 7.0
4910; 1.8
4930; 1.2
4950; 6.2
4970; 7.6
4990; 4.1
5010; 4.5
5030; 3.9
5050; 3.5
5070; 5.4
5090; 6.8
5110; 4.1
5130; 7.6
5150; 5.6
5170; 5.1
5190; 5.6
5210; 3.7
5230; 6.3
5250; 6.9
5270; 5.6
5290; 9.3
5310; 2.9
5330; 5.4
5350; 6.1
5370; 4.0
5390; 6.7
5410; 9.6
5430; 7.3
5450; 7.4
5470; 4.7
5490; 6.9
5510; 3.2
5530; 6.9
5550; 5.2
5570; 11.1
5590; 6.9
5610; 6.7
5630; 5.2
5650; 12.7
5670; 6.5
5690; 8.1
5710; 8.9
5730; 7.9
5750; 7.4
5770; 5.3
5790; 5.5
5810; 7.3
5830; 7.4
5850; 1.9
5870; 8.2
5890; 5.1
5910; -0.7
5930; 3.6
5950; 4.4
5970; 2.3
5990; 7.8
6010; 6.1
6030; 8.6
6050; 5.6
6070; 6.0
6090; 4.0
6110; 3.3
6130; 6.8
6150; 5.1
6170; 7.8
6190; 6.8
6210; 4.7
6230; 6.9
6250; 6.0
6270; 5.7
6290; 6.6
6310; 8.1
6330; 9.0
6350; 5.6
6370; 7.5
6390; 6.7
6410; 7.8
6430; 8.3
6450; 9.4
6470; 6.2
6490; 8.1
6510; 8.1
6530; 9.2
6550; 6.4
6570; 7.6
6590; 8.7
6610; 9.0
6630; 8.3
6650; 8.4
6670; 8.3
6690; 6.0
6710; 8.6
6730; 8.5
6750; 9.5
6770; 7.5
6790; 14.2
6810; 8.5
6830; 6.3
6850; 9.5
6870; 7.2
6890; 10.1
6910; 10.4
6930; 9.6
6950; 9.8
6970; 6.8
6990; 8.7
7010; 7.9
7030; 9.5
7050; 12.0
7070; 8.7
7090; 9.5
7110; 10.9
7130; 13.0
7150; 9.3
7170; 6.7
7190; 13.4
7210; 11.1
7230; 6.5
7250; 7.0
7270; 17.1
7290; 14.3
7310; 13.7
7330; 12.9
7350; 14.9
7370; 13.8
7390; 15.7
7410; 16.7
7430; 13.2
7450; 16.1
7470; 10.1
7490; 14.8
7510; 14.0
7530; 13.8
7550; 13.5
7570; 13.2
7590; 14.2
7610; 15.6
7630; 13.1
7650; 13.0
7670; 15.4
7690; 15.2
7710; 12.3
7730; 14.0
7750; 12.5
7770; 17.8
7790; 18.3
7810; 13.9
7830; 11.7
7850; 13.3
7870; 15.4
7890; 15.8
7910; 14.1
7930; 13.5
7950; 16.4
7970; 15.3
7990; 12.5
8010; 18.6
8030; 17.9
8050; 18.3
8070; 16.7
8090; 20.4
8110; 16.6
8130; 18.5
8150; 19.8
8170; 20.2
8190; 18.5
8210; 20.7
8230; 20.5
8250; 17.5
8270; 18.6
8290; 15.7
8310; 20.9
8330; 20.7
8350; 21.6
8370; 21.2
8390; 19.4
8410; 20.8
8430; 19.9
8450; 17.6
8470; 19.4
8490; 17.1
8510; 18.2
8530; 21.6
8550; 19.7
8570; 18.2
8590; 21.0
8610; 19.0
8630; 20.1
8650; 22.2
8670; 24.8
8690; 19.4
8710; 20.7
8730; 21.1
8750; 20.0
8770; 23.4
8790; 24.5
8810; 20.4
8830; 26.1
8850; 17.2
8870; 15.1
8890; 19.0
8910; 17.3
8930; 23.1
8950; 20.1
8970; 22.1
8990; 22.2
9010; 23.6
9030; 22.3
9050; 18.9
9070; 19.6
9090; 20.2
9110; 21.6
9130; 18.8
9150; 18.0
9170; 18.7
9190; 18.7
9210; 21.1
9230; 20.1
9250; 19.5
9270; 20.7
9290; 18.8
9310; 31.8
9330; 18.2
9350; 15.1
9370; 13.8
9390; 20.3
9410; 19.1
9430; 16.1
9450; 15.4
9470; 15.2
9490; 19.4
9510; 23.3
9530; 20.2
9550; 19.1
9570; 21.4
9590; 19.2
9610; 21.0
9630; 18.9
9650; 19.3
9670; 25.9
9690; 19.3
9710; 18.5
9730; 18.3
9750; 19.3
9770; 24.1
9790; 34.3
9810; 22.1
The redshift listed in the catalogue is 0.82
